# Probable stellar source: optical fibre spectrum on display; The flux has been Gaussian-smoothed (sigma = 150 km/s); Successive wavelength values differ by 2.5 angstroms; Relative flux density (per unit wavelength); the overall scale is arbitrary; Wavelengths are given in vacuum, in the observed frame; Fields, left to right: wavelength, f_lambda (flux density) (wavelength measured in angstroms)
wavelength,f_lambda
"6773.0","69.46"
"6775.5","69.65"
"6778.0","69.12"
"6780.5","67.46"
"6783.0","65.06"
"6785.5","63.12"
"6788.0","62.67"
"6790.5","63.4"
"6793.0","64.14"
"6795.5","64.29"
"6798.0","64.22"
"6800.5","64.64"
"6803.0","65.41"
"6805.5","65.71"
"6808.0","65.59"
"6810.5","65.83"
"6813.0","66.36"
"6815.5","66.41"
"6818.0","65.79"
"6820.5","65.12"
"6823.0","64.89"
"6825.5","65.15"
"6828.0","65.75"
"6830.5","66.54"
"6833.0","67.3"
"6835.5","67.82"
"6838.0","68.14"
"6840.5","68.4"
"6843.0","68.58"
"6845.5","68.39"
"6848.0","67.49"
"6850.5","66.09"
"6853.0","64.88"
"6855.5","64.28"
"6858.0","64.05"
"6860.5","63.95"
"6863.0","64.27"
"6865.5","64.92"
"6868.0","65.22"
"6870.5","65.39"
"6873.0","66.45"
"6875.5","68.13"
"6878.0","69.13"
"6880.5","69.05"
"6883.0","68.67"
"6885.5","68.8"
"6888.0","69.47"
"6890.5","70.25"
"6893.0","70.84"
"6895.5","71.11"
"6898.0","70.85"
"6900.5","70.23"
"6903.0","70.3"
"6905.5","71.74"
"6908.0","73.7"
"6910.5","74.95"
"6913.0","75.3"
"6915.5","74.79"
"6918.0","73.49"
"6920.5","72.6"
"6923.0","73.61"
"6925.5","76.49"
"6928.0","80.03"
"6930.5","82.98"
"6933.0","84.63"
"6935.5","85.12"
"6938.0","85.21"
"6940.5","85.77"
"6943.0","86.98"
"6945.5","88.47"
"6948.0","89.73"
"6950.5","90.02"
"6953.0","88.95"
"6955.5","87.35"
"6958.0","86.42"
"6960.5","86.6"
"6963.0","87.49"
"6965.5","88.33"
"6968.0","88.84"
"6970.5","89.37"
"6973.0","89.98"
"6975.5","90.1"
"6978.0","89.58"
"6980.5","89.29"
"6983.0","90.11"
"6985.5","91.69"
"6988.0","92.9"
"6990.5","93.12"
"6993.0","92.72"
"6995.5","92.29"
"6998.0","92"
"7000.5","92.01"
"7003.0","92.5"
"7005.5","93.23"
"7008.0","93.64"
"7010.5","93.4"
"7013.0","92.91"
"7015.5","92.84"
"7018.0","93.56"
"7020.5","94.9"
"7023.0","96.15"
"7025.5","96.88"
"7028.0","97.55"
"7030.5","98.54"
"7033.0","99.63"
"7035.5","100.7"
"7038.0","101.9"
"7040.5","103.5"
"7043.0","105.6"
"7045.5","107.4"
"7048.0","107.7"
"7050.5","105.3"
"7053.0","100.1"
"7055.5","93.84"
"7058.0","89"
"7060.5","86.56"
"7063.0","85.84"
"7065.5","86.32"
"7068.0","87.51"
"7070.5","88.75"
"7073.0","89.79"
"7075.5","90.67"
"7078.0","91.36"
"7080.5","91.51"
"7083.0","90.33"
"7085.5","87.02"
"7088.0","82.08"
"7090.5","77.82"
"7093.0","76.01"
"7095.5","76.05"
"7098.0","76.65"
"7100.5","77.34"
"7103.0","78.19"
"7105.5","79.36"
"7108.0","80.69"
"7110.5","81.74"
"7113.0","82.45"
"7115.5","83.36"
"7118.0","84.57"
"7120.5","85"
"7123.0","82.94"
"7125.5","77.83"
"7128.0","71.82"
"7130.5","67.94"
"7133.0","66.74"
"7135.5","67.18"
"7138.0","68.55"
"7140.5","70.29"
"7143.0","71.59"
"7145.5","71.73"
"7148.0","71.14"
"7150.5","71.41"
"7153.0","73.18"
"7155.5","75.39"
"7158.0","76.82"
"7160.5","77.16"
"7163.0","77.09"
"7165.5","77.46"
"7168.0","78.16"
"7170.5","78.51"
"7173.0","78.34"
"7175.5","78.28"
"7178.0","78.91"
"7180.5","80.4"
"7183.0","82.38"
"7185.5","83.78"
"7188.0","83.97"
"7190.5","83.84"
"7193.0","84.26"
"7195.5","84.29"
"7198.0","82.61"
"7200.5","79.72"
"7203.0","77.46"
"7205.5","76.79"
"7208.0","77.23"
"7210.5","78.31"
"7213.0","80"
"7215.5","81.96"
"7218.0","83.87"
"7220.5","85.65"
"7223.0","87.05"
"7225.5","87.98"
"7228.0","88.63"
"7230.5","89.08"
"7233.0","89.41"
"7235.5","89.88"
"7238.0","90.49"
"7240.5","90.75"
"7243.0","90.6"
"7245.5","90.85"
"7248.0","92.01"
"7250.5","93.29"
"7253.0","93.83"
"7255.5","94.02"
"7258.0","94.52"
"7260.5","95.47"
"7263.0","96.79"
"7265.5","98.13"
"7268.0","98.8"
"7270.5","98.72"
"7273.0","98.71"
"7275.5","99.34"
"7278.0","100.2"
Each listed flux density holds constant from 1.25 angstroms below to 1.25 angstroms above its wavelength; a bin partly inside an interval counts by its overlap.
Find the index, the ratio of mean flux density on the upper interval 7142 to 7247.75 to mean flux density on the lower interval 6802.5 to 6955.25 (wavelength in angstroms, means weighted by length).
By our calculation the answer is 1.1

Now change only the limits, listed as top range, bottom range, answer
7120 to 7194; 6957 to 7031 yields 0.83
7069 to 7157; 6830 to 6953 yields 1.08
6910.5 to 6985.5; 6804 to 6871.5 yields 1.28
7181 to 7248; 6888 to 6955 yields 1.08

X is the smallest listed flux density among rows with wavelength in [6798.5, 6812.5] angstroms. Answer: 64.64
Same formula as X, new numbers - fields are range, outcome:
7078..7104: 76.01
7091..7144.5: 66.74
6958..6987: 86.42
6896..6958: 70.23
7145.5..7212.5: 71.14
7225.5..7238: 87.98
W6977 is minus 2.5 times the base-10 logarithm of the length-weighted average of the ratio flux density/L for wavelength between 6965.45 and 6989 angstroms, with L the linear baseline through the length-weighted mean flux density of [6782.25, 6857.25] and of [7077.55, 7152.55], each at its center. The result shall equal -0.24 mag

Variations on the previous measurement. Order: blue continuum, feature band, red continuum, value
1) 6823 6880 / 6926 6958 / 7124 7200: -0.235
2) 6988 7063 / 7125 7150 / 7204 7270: 0.298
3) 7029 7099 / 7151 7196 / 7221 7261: 0.153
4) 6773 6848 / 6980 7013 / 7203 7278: -0.205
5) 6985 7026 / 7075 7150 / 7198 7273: 0.163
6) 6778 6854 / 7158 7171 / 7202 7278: 0.107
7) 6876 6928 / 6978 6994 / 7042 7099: -0.132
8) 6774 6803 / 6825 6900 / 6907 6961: 0.098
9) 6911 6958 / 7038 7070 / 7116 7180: -0.227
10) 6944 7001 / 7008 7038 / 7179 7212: -0.099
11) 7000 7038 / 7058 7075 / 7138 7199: 0.026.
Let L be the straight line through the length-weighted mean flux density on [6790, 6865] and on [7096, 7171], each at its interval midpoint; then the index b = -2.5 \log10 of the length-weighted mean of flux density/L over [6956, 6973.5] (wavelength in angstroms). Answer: -0.243 mag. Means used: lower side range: 65.8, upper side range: 76.1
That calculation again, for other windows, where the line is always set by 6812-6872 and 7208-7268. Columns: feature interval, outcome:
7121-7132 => 0.10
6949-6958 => -0.21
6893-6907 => -0.02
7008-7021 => -0.22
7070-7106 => -0.04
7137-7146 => 0.19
